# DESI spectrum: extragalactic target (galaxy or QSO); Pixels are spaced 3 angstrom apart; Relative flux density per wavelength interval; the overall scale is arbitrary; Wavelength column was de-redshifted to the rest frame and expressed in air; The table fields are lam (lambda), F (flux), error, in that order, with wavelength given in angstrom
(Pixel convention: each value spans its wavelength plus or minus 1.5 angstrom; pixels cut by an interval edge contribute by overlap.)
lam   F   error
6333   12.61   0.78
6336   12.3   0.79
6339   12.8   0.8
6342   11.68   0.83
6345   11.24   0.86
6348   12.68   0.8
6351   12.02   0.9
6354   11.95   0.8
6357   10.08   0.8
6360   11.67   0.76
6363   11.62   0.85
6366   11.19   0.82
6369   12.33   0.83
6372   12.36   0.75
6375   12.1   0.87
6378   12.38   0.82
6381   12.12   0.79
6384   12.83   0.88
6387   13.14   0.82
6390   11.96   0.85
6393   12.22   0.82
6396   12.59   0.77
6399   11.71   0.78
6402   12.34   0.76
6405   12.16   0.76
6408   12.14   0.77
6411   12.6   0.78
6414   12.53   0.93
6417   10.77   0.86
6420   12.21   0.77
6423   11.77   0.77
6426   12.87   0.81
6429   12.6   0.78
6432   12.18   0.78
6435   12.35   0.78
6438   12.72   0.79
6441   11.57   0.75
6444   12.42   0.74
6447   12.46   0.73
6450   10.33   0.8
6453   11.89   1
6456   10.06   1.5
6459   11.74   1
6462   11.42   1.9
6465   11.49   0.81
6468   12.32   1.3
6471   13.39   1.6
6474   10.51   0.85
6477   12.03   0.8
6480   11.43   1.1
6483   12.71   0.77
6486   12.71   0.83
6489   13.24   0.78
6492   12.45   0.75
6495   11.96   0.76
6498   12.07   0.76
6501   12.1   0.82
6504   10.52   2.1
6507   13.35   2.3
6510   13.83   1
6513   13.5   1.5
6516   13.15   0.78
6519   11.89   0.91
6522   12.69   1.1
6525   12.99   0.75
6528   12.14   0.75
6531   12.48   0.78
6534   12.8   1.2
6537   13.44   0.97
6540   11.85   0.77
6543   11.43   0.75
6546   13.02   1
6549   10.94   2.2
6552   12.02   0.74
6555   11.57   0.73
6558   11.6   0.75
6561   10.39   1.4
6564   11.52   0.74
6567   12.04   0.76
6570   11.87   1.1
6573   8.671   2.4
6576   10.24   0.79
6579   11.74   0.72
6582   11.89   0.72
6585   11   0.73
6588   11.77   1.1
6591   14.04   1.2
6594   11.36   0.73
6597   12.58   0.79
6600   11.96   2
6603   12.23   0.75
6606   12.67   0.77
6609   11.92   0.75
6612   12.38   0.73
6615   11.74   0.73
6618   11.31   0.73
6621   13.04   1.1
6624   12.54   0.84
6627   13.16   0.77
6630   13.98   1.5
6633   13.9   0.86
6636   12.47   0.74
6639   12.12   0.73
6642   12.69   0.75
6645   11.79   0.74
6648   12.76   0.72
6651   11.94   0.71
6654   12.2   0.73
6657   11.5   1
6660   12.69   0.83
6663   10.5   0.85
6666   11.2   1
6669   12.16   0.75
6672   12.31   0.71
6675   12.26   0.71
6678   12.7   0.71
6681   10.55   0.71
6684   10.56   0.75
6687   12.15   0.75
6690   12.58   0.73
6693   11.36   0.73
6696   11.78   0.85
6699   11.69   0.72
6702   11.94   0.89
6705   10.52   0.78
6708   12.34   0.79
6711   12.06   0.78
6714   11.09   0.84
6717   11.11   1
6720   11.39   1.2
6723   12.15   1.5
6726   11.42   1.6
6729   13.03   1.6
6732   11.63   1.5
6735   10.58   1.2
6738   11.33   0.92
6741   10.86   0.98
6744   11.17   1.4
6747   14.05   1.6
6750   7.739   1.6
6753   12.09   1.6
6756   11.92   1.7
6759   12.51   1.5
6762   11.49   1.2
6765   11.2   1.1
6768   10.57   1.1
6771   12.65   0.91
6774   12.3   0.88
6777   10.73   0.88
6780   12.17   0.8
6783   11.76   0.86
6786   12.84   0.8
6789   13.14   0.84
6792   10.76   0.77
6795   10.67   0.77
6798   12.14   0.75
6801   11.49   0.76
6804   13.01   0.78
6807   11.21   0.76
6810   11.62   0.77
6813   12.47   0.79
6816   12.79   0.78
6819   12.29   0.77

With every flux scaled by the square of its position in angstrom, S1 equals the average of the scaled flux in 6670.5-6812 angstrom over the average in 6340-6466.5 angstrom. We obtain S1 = 1.08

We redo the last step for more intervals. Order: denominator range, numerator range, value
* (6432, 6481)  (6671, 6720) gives 1.07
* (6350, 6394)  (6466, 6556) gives 1.07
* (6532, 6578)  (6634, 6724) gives 1.06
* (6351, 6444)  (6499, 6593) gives 1.04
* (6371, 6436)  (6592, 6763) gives 1.06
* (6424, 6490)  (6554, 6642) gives 1.04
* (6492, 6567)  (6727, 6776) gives 1.01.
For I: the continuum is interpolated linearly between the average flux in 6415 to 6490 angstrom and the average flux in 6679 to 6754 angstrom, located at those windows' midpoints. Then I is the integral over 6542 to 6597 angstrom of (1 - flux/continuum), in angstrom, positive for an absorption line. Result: 1.02 angstrom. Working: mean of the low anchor 12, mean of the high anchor 11.5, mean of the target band 11.5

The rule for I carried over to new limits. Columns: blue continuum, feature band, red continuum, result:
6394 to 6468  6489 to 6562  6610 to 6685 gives -1.39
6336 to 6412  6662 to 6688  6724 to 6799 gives 0.27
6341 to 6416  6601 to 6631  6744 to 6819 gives -1.40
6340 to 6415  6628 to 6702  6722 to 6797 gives -2.16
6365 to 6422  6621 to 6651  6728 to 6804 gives -2.40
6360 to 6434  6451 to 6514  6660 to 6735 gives -0.32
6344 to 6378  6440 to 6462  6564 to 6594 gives 0.31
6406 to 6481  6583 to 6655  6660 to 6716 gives -4.00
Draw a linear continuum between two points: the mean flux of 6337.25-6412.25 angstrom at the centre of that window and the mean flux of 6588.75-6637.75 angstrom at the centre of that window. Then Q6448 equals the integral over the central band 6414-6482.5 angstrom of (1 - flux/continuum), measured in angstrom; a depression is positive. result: 2.0 angstrom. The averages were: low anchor 12.1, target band 11.9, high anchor 12.6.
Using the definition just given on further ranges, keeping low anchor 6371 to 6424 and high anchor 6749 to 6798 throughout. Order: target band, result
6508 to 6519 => -1.14 angstrom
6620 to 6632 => -1.40 angstrom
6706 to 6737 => 0.06 angstrom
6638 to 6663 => -0.66 angstrom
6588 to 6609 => -0.88 angstrom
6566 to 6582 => 1.28 angstrom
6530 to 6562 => 0.00 angstrom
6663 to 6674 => 0.05 angstrom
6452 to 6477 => 1.00 angstrom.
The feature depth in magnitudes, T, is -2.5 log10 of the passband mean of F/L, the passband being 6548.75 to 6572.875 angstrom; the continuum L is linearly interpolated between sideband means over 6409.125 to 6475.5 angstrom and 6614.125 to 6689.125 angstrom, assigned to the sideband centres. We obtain 0.065 mag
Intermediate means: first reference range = 11.9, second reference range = 12.2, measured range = 11.4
